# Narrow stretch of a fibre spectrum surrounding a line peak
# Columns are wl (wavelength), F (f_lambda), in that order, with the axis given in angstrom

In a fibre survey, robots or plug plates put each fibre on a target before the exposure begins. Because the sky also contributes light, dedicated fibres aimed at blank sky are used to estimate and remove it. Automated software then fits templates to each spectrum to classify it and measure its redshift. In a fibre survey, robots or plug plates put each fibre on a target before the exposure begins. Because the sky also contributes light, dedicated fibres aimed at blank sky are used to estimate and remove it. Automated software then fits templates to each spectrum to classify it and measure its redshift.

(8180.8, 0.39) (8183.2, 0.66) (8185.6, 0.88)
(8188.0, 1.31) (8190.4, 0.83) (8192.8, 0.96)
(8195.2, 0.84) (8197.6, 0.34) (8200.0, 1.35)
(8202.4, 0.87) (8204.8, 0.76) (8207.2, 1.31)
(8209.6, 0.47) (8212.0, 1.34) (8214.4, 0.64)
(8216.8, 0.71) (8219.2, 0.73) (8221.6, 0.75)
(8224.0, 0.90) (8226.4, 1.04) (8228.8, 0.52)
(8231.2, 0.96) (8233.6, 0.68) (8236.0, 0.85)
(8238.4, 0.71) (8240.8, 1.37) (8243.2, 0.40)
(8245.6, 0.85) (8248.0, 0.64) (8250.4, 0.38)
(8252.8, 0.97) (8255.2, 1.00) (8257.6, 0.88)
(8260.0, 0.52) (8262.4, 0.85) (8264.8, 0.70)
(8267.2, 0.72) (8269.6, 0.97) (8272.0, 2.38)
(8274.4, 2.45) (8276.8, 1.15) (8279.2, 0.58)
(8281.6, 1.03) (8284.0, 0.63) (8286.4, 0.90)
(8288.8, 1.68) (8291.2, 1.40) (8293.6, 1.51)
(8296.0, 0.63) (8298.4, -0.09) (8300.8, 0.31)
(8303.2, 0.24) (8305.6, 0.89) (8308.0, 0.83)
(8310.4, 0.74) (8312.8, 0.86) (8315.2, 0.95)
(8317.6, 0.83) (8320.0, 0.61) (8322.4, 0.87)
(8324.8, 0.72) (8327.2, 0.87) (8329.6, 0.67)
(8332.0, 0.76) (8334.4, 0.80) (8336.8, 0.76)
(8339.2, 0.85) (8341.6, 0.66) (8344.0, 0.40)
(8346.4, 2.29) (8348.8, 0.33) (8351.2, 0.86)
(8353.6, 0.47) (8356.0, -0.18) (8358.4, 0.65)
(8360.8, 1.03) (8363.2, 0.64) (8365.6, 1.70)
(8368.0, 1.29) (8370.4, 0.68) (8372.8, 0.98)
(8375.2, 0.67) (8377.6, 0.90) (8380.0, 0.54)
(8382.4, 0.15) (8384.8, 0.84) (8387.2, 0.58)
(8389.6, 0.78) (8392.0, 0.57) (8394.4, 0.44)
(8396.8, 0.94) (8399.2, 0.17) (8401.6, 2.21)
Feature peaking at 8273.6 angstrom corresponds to [S II] 6716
